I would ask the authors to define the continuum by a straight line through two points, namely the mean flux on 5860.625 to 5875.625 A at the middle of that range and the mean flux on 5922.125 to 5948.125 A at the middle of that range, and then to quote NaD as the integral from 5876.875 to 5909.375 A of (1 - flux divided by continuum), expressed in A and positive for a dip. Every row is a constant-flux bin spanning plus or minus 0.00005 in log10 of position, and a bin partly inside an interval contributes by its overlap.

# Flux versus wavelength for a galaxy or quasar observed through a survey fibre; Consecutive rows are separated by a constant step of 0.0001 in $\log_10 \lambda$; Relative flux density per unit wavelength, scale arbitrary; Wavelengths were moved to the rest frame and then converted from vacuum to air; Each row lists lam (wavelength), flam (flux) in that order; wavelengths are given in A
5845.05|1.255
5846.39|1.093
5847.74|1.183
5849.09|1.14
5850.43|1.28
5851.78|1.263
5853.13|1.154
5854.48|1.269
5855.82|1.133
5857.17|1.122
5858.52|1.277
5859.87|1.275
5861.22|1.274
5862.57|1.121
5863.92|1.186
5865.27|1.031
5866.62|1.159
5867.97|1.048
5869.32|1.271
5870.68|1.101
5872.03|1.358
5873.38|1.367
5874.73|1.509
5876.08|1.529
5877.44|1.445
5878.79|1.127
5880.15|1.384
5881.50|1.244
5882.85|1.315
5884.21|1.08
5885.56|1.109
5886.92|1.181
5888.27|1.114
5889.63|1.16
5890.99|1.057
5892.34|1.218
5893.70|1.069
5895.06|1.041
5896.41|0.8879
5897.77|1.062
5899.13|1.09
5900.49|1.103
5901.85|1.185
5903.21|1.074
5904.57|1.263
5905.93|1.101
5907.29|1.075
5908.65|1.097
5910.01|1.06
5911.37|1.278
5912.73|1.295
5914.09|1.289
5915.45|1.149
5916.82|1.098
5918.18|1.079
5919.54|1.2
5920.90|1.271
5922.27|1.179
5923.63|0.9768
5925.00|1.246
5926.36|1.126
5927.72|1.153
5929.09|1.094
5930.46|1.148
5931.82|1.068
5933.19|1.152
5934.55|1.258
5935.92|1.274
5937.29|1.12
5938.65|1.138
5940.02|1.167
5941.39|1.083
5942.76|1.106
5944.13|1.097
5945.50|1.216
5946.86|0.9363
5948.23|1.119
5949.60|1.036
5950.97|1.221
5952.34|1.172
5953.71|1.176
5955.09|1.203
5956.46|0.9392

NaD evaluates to 1.3 A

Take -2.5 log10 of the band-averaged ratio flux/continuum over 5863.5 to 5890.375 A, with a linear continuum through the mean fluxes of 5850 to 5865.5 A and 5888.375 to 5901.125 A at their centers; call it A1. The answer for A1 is -0.09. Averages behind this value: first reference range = 1.2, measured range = 1.24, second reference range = 1.08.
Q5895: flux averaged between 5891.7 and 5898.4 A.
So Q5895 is 1.05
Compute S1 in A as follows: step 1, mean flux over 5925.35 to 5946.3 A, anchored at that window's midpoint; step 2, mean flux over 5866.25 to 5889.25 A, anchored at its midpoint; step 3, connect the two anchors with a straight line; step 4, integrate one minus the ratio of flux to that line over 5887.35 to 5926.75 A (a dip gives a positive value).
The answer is 2.2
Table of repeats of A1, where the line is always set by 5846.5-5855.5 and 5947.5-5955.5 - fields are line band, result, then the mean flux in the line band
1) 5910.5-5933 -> 0.00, 1.16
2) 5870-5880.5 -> -0.14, 1.35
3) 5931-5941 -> -0.01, 1.17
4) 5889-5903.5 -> 0.09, 1.09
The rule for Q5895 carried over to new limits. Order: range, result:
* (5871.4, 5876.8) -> 1.44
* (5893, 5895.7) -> 1.05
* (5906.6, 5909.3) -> 1.09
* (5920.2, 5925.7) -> 1.17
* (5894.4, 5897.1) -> 0.966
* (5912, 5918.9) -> 1.18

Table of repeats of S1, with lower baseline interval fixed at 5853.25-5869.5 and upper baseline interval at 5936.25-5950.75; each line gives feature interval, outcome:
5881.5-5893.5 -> 0.0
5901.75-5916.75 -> -0.4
